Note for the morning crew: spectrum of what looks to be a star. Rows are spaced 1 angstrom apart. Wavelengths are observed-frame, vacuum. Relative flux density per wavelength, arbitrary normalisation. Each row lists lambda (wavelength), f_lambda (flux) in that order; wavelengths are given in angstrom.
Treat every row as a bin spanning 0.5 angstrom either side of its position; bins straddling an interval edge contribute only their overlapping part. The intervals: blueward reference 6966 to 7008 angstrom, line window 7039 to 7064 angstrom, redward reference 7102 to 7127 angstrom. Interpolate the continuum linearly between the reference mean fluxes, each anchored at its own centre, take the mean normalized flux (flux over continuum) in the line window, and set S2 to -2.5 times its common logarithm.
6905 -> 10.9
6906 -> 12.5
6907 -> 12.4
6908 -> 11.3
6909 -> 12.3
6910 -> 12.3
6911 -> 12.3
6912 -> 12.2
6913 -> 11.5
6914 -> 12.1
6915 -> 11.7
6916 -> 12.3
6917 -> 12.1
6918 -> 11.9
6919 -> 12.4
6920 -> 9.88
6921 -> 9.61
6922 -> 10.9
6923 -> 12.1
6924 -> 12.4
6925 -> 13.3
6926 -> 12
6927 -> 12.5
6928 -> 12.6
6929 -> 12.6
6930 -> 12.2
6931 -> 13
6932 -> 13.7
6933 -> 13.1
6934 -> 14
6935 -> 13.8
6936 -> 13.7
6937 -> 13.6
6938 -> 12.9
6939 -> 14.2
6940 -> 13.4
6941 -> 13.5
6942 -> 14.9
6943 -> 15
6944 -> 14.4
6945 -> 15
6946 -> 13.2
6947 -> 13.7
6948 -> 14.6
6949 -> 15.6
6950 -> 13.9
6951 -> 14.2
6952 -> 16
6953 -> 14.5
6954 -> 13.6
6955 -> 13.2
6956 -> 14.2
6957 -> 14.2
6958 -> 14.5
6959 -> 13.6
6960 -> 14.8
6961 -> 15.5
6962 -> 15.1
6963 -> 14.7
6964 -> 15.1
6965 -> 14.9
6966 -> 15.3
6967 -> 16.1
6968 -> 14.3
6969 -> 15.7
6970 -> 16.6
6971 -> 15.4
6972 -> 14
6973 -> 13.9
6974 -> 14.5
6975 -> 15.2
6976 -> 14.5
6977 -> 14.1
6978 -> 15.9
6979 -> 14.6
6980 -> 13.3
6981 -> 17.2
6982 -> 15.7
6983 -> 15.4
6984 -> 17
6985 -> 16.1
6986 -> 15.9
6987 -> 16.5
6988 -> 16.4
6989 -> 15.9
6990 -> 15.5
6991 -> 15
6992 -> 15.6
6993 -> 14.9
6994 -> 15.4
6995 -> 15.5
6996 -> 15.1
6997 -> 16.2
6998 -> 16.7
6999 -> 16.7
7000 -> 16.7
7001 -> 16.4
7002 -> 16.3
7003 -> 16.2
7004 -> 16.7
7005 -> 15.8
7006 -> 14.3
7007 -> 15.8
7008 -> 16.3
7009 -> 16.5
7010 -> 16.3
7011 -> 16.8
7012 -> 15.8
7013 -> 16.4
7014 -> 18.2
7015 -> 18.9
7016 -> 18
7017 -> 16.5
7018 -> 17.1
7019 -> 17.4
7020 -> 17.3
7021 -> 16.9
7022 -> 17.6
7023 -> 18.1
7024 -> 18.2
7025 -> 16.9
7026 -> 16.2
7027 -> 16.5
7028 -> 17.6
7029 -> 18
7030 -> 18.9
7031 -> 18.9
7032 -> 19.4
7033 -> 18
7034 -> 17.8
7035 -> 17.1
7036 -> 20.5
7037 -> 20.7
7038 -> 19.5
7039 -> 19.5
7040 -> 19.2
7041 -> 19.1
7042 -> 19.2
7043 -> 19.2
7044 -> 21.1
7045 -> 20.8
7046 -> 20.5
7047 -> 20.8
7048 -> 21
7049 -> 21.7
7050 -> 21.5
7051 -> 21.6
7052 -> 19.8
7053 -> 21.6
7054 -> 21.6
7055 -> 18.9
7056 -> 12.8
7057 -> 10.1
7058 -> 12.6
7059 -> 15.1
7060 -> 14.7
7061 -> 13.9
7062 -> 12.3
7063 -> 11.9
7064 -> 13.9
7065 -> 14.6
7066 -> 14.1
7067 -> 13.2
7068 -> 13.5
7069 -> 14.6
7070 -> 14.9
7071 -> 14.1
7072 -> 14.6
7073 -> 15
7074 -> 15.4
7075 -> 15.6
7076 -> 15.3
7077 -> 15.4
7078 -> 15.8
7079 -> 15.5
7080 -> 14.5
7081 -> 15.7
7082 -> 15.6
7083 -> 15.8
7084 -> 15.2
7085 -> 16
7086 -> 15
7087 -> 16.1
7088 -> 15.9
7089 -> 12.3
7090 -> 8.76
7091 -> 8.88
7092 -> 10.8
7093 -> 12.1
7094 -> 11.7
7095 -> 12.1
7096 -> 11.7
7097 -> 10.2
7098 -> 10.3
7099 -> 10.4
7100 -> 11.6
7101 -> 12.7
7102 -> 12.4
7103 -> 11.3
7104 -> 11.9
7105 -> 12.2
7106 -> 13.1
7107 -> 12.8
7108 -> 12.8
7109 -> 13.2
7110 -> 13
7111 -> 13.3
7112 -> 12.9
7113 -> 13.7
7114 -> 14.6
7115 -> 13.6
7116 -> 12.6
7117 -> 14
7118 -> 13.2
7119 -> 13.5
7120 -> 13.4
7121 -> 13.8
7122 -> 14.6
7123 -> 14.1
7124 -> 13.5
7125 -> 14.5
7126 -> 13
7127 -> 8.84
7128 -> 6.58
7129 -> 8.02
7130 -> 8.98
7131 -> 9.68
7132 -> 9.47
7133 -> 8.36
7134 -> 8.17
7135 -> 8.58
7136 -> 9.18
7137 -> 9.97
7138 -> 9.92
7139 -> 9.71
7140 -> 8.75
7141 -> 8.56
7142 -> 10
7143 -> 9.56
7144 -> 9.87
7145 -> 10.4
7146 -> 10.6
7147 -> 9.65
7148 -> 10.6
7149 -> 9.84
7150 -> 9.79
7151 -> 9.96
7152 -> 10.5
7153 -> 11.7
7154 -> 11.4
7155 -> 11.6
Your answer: -0.24 mag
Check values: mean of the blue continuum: 15.6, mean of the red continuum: 13.2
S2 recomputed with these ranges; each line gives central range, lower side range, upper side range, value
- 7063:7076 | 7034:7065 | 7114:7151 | 0.13 mag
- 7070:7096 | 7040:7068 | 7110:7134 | 0.07 mag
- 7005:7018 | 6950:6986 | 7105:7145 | -0.19 mag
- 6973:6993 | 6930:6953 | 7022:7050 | 0.06 mag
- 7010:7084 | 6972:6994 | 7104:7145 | -0.25 mag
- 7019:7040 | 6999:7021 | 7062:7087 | -0.13 mag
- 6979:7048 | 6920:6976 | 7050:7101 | -0.22 mag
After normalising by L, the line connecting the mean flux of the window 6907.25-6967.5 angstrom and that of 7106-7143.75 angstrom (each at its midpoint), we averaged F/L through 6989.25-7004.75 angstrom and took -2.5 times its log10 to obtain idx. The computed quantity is -0.24 mag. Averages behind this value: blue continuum 13.4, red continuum 11.4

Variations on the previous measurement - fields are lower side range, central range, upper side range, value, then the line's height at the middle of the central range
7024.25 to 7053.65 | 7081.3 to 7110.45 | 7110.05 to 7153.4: 0.13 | 14.3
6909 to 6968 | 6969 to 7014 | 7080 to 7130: -0.19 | 13.2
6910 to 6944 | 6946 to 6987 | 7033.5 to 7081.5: -0.07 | 14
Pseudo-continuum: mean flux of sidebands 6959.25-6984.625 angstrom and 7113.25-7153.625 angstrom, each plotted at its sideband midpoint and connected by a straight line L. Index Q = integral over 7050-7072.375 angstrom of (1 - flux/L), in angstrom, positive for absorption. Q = -4.5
